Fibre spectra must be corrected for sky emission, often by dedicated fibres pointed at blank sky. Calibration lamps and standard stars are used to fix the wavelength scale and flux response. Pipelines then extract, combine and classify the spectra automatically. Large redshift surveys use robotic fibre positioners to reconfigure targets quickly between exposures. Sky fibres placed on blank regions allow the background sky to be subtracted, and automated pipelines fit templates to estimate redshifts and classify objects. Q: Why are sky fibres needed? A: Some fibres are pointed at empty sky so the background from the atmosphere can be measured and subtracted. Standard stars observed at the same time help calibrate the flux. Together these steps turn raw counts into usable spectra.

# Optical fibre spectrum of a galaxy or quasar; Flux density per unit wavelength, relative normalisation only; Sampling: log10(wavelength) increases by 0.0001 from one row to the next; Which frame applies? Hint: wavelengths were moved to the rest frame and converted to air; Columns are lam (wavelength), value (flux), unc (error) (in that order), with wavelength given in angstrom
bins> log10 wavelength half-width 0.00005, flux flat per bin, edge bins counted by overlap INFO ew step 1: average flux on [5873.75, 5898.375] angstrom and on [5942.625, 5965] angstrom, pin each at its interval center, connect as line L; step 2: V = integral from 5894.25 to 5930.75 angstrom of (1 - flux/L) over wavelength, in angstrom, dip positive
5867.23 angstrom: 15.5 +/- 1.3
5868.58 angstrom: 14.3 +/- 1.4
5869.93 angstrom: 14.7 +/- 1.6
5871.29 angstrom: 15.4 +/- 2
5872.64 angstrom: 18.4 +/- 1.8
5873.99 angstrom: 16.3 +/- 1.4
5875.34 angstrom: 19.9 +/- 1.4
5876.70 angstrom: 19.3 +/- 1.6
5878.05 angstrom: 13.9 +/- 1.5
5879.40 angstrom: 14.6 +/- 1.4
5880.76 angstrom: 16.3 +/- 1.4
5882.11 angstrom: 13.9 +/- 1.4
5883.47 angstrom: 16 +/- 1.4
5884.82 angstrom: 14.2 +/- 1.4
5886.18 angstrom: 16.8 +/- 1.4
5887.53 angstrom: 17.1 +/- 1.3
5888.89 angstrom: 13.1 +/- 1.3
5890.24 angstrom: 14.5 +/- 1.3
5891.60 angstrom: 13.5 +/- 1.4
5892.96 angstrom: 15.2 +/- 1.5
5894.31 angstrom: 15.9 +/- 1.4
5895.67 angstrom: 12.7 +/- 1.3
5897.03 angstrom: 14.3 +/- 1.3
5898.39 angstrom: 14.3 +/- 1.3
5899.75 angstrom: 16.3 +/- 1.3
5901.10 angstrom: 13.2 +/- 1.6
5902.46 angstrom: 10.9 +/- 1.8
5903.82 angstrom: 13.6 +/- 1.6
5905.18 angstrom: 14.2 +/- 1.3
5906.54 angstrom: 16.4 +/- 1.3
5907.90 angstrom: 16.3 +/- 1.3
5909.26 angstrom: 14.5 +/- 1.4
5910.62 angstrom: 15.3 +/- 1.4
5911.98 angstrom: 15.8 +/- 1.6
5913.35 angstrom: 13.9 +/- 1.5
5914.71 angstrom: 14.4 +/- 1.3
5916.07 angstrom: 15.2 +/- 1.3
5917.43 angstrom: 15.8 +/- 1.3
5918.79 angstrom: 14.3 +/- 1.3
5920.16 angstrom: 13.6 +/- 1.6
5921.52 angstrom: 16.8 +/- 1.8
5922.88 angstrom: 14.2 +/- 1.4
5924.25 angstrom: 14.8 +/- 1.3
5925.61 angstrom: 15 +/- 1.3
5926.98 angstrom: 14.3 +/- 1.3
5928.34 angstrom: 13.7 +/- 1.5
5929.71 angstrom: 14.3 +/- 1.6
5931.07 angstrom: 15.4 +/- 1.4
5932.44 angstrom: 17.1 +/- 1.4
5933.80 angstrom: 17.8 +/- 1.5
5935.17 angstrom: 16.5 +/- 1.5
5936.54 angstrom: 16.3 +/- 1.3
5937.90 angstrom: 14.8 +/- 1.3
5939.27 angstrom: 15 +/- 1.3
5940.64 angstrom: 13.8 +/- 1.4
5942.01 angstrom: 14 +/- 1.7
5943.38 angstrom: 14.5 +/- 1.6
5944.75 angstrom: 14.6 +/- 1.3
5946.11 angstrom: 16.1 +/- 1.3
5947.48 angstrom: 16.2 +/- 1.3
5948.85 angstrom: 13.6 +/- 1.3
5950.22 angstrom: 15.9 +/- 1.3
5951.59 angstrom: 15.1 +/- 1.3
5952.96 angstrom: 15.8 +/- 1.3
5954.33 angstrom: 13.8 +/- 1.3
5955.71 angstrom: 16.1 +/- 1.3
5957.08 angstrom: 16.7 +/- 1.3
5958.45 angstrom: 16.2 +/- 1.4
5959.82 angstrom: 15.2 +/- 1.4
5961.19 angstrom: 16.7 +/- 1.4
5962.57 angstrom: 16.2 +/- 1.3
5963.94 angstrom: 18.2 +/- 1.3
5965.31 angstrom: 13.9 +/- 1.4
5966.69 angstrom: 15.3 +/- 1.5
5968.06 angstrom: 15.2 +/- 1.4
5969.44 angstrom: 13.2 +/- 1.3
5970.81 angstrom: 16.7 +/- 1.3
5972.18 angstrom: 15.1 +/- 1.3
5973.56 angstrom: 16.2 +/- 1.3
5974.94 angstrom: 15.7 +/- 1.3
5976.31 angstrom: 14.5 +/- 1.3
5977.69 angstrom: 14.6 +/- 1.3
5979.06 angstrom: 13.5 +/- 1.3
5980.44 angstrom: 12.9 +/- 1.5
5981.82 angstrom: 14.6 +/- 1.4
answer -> 2.1 angstrom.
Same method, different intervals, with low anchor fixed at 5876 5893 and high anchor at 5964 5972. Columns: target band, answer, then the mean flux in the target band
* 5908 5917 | 0.1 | 15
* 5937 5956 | 0.3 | 14.9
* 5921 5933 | 0.1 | 15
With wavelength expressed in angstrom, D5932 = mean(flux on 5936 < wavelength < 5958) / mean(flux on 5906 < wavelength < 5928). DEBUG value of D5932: 1.01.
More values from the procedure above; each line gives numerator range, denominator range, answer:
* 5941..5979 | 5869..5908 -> 1.01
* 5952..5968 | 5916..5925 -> 1.06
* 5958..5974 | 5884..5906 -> 1.09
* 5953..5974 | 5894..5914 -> 1.08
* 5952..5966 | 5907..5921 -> 1.06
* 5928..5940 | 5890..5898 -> 1.10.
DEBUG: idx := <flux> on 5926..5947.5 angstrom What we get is 15.2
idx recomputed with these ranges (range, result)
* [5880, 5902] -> 14.8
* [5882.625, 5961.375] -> 15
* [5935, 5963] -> 15.4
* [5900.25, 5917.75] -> 14.6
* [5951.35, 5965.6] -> 15.9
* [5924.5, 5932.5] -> 14.8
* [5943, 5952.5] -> 15.2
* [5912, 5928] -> 14.8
